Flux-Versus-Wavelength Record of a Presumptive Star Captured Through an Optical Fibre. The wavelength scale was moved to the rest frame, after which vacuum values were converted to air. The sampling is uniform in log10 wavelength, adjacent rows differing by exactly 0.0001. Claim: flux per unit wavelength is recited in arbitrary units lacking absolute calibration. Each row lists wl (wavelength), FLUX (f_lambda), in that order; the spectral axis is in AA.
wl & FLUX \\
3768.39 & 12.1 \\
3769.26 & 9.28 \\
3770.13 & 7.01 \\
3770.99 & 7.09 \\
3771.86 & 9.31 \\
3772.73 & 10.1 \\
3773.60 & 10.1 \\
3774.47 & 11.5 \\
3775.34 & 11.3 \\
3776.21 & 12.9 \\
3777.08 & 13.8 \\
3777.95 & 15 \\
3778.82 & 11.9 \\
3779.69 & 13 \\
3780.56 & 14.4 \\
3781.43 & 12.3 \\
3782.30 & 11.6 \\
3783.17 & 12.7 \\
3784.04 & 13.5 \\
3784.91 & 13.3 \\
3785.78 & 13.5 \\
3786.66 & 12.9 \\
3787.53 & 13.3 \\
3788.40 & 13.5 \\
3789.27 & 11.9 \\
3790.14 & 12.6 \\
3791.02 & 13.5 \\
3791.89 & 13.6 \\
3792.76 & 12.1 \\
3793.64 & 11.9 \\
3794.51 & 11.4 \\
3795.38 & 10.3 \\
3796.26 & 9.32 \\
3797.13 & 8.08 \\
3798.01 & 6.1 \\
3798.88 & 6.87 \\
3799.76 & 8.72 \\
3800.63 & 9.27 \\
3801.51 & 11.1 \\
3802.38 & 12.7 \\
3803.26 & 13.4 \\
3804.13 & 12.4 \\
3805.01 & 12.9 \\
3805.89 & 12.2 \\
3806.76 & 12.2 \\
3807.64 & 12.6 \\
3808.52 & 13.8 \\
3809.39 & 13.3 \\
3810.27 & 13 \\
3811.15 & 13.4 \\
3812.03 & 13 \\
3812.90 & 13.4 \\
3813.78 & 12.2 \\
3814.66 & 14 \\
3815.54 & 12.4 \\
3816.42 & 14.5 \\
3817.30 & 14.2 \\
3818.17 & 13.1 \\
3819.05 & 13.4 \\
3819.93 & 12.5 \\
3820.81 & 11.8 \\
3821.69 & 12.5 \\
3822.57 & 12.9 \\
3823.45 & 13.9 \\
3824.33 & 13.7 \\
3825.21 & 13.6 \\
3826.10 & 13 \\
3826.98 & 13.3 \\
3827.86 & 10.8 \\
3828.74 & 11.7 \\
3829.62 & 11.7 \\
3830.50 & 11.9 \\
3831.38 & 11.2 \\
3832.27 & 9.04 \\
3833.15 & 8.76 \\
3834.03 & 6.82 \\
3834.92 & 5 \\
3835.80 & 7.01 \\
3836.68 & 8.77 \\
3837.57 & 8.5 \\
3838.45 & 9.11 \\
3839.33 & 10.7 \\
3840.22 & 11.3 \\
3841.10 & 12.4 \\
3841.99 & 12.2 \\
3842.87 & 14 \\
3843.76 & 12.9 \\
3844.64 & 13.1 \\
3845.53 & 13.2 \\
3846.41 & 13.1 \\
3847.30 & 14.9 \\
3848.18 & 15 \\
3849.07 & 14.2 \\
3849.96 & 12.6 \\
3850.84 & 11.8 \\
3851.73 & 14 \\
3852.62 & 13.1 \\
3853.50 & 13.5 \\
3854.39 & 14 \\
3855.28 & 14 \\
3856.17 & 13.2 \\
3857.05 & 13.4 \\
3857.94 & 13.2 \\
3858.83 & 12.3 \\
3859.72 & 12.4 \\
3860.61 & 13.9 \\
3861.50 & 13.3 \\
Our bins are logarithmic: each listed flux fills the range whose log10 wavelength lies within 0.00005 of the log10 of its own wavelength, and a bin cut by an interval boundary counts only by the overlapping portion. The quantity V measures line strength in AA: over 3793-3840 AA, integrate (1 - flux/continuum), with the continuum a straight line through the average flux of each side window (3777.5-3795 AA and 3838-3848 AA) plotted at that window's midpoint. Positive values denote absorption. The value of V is 4.8 AA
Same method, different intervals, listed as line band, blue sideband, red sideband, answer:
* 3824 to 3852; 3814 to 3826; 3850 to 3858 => 3.7 AA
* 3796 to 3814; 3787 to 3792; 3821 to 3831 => 2.0 AA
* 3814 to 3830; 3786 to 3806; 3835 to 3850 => -1.9 AA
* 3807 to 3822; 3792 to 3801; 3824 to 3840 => -4.9 AA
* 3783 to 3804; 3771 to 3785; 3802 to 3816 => 1.7 AA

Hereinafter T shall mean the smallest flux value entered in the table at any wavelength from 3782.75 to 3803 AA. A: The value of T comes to 6.1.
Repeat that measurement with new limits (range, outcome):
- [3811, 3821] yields 11.8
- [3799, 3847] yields 5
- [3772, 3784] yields 10.1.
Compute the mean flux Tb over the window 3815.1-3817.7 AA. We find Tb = 13.7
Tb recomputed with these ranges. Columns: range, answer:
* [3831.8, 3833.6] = 8.9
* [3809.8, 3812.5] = 13.1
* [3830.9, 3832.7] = 10.1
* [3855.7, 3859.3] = 13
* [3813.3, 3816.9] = 13.3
